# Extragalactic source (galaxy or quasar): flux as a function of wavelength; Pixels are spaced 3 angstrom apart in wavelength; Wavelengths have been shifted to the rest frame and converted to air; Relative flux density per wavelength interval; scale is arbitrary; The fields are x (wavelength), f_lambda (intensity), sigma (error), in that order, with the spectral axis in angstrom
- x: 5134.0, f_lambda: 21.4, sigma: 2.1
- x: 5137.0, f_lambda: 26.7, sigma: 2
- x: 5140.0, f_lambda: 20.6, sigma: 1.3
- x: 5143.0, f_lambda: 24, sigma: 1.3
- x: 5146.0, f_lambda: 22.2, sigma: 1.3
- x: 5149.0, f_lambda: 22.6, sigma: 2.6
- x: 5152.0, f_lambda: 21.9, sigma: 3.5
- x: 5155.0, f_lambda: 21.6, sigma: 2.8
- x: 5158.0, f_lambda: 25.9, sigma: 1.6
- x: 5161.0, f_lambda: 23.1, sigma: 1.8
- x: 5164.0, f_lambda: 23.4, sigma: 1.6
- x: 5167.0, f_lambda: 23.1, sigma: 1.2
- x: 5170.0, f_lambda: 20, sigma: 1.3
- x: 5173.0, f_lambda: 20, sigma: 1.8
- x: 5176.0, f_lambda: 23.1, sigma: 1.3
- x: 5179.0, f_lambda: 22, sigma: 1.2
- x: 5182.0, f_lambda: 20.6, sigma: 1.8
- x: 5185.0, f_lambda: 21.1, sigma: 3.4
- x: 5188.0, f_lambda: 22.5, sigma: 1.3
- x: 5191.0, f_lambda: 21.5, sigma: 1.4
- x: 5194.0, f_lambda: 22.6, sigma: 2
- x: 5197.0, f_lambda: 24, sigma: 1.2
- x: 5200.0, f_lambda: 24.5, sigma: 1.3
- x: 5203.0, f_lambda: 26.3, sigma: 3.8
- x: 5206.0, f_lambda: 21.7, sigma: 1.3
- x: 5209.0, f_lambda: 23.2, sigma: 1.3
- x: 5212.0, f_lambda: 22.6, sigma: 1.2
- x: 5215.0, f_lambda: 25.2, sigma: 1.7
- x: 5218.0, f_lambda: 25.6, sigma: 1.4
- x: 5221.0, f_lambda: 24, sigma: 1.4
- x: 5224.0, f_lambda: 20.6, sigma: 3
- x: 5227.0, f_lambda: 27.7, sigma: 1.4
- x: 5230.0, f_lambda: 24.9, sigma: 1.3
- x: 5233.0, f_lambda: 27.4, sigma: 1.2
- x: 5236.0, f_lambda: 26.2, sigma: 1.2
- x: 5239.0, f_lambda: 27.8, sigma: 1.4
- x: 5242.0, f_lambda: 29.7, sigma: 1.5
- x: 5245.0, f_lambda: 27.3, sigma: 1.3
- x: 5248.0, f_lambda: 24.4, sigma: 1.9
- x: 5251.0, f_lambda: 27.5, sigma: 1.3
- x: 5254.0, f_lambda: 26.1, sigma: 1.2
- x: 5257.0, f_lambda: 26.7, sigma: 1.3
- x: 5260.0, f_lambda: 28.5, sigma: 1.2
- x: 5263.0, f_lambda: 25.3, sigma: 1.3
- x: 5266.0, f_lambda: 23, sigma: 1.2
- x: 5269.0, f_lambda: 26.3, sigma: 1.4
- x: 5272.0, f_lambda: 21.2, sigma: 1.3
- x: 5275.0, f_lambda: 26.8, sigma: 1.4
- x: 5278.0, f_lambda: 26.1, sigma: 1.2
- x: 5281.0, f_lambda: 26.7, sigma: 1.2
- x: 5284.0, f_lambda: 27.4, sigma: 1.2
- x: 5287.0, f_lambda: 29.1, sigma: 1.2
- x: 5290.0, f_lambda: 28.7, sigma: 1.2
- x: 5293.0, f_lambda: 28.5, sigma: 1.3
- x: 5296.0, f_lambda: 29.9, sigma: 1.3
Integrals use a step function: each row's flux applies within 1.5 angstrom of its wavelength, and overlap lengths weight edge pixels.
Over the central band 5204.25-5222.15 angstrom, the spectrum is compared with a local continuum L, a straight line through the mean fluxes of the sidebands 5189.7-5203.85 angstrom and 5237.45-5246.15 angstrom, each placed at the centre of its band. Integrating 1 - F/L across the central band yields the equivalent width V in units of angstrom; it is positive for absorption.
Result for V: 1.2 angstrom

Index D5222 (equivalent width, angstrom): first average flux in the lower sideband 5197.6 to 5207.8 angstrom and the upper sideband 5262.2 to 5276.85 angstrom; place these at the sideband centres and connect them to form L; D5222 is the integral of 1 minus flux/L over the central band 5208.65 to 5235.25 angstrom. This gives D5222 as -0.49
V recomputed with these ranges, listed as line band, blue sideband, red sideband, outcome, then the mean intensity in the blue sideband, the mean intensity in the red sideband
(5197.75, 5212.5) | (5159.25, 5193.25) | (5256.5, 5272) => -0.4 angstrom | 21.9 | 25.5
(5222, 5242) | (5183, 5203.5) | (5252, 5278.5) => -1.3 angstrom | 23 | 25.6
